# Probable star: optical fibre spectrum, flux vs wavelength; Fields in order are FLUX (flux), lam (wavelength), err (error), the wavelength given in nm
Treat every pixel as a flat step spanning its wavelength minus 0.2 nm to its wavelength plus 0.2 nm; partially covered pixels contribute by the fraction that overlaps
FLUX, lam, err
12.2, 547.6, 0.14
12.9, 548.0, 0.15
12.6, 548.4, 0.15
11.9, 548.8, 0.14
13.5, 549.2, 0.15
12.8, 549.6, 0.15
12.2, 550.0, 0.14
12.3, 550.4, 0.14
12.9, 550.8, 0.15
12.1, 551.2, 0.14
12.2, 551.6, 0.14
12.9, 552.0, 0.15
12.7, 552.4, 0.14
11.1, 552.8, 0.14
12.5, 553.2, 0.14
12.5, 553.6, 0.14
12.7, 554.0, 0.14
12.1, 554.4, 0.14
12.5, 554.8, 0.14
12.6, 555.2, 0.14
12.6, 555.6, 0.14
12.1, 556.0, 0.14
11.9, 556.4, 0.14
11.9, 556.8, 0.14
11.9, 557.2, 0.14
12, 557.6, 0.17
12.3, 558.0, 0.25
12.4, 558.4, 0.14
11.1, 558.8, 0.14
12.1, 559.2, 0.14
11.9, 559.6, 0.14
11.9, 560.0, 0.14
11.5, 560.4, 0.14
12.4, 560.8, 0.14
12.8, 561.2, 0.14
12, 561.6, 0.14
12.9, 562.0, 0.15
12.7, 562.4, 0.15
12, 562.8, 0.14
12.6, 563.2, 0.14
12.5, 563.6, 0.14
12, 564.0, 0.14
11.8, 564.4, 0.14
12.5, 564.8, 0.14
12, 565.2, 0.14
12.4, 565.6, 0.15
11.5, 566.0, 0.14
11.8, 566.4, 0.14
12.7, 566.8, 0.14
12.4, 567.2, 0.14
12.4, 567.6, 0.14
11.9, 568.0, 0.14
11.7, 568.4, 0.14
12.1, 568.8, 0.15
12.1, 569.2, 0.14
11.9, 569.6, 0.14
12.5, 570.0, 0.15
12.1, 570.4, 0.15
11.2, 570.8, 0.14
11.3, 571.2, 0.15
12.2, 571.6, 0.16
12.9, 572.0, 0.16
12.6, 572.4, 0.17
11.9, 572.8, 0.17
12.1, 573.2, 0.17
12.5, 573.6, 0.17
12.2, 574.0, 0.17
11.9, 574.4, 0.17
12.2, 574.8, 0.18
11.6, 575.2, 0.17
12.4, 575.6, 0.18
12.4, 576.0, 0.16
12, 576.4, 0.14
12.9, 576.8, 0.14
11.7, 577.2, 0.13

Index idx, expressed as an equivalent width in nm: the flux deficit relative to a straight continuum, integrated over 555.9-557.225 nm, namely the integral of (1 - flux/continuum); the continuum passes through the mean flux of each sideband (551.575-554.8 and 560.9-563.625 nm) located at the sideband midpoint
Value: 0.05 nm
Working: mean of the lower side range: 12.4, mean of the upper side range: 12.5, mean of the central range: 11.9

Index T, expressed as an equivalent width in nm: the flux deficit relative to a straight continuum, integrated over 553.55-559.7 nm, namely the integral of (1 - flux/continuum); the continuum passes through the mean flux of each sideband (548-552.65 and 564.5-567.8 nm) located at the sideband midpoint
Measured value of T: 0.13 nm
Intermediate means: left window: 12.6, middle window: 12.2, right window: 12.2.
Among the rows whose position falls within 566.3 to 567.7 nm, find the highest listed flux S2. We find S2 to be 12.7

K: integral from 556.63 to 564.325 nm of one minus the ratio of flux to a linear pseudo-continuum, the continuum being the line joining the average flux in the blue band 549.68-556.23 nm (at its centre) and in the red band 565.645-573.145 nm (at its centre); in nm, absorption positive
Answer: 0.06 nm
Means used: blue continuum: 12.4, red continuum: 12.1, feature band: 12.1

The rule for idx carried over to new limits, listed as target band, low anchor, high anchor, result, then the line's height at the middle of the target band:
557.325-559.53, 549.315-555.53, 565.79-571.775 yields 0.052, 12.3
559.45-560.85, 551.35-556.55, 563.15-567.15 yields 0.043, 12.2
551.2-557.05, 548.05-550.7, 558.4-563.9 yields 0.060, 12.4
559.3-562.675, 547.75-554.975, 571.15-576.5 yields 0.025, 12.3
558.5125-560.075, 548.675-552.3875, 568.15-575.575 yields 0.073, 12.4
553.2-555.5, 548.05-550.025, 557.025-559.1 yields -0.046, 12.2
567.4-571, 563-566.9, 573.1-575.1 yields 0.051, 12.2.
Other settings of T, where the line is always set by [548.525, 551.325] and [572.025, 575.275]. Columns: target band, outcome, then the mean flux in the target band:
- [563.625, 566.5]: 0.06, 12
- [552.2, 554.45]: 0.04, 12.3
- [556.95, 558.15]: 0.04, 12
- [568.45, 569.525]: 0.02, 12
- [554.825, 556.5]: 0.01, 12.3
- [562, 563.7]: -0.02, 12.5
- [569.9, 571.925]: 0.06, 11.9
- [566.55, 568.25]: 0.00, 12.3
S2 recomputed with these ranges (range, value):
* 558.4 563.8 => 12.9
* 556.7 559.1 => 12.4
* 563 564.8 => 12.6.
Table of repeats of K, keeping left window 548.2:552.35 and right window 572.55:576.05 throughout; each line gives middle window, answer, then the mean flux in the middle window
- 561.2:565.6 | 0.00 nm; 12.3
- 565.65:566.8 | 0.03 nm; 11.9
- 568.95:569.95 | 0.01 nm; 12.1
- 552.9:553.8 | 0.01 nm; 12.3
